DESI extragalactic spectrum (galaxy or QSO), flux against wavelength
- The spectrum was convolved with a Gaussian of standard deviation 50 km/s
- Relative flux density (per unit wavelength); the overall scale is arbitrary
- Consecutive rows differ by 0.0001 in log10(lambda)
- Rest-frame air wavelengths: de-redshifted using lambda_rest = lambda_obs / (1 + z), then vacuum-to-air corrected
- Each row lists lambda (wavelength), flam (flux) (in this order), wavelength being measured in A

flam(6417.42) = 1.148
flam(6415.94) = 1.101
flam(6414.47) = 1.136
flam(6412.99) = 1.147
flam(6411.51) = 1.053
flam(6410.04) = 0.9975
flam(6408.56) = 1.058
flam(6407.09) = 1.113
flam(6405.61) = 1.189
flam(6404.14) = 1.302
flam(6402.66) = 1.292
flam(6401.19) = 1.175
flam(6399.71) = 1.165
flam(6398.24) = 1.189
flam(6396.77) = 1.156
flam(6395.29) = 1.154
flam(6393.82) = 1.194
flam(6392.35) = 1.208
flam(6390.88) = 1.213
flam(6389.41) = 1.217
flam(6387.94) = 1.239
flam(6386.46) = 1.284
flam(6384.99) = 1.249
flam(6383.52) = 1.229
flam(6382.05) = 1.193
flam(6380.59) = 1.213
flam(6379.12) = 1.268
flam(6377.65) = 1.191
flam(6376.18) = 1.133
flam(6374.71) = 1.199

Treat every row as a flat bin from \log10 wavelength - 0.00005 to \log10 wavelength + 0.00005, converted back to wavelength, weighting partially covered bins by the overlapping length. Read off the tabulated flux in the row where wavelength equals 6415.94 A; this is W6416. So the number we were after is 1.101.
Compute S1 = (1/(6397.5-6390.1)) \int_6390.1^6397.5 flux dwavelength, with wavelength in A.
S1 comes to 1.19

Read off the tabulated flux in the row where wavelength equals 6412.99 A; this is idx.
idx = 1.147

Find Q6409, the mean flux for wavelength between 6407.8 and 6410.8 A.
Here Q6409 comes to 1.03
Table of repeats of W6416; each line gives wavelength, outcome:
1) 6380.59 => 1.213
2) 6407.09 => 1.113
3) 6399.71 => 1.165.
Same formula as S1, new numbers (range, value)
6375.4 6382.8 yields 1.2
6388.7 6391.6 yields 1.22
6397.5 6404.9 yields 1.23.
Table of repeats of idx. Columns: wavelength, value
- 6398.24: 1.189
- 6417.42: 1.148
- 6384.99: 1.249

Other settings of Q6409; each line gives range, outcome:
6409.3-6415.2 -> 1.08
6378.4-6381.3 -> 1.24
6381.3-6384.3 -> 1.22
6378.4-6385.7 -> 1.23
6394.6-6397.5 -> 1.15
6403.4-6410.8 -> 1.13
